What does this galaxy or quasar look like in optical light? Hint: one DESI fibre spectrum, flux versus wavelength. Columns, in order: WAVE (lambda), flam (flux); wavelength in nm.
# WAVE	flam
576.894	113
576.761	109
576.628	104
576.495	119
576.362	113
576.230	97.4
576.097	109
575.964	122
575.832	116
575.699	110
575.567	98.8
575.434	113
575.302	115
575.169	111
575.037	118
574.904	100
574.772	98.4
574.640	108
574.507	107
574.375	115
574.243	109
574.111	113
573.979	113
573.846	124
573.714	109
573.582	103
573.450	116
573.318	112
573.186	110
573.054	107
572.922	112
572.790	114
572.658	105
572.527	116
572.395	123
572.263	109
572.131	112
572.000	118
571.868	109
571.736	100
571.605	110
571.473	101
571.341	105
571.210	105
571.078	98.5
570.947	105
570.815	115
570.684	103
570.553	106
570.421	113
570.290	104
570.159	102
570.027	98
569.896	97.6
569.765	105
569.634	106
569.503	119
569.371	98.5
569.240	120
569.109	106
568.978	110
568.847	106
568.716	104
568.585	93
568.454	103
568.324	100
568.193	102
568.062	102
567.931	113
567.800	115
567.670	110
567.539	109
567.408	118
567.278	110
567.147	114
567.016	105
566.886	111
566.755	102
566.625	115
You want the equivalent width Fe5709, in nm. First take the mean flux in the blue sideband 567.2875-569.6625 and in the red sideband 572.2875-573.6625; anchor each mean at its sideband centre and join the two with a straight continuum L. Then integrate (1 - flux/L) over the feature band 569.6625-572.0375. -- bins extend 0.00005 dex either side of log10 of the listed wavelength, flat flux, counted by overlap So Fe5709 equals 0.10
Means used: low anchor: 108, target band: 105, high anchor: 112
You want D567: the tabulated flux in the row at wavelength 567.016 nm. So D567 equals 105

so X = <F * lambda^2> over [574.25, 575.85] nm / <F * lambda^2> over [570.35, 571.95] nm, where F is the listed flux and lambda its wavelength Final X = 1.04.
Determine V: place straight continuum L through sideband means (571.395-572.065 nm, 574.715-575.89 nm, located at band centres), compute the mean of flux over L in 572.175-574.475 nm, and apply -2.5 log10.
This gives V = -0.04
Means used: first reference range 107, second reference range 109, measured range 112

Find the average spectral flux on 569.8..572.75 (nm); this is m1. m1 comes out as 107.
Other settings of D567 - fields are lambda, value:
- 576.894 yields 113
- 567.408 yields 118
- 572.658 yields 105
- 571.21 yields 105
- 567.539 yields 109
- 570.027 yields 98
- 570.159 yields 102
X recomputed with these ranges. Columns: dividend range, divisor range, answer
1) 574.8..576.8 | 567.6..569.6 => 1.06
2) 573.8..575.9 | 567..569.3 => 1.05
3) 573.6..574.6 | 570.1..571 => 1.06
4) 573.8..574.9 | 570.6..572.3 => 1.04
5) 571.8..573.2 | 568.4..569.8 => 1.07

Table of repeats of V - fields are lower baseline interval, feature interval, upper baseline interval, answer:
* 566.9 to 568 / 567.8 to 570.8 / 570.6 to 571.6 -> 0.029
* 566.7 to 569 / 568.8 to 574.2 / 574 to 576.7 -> -0.003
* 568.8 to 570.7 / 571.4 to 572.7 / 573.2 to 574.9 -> -0.019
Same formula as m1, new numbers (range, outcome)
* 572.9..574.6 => 111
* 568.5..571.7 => 105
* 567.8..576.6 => 108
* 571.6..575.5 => 111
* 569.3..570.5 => 105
